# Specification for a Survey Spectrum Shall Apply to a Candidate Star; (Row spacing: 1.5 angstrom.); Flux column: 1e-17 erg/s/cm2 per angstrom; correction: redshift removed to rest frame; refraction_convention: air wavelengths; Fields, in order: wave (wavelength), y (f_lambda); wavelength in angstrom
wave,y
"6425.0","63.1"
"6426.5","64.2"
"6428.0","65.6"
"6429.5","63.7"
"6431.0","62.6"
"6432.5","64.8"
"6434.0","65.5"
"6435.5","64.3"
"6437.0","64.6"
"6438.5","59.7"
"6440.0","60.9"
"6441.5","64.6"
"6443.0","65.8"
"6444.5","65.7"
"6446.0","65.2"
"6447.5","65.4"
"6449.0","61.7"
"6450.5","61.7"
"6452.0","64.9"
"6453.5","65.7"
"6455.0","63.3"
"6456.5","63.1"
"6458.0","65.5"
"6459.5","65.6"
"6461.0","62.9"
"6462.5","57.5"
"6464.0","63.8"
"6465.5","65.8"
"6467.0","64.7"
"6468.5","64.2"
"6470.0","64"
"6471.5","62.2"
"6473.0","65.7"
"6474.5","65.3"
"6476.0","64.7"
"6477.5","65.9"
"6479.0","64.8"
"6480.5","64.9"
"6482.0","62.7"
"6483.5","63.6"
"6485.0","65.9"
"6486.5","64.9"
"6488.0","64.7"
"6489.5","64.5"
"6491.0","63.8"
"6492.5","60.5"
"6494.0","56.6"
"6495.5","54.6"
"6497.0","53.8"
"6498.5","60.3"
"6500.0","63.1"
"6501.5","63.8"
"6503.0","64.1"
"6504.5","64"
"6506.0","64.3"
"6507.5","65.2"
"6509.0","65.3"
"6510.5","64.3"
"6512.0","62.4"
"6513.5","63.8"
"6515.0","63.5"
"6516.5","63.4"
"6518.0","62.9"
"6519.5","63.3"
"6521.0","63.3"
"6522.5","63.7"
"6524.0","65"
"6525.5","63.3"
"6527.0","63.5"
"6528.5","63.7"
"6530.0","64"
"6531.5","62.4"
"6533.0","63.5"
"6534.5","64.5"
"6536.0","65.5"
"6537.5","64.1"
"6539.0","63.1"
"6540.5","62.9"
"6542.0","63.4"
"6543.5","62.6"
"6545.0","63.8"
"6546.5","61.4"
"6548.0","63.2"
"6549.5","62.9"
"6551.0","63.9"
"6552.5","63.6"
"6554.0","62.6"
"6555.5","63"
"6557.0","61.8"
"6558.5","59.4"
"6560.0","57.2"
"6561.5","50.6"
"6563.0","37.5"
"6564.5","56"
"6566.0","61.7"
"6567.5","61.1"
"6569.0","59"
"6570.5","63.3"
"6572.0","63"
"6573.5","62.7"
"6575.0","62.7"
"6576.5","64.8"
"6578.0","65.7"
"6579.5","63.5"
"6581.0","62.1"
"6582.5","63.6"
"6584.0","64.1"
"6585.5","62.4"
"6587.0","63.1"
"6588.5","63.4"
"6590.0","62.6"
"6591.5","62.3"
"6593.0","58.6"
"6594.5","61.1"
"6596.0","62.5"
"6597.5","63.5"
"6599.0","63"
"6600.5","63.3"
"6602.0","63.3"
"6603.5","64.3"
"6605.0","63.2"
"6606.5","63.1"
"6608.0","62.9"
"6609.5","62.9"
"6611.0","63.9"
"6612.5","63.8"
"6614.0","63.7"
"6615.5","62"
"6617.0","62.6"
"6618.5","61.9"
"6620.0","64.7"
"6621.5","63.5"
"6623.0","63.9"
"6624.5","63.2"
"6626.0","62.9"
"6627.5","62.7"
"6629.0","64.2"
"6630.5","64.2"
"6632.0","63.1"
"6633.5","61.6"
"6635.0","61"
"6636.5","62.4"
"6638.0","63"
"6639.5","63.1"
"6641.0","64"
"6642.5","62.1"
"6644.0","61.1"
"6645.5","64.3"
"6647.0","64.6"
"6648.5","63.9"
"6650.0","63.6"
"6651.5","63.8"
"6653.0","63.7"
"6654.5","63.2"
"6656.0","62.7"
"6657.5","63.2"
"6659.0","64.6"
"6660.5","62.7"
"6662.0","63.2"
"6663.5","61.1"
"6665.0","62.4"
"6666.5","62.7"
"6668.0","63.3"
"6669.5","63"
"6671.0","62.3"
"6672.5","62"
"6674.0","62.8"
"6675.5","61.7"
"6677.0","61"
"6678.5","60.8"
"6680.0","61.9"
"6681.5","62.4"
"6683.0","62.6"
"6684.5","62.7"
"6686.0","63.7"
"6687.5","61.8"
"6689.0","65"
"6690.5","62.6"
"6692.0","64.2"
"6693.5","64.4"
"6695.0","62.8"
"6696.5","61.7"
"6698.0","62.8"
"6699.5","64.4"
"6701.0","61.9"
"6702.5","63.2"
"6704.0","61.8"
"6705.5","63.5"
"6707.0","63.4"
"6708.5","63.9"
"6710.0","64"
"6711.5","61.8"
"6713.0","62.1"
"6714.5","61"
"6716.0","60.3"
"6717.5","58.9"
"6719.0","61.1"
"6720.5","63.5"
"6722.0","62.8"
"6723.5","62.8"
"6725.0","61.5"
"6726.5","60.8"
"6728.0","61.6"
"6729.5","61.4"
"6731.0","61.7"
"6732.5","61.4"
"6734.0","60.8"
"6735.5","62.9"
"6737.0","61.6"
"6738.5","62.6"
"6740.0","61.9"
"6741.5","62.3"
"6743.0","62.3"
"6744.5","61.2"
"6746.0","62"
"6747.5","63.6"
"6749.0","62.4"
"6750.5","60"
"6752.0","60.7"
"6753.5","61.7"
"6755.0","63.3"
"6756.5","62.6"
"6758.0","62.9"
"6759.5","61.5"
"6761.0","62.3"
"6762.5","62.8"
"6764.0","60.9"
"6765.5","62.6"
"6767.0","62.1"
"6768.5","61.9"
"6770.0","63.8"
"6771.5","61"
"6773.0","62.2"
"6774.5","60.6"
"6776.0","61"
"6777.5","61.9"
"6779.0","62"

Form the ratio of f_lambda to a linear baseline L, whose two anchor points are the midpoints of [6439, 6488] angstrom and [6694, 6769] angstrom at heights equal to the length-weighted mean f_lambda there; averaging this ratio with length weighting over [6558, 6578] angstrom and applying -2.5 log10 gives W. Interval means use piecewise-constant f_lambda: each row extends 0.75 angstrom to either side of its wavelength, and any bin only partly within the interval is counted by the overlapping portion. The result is 0.08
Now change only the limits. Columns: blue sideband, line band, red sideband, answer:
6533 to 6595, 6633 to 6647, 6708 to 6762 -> -0.02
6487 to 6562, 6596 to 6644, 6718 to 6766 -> -0.01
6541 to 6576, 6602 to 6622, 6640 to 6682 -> -0.03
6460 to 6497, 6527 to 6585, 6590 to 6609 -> 0.02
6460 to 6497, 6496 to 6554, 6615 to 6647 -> 0.00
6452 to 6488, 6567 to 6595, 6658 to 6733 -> 0.01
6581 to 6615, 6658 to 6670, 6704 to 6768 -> -0.01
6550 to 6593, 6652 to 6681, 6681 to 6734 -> -0.01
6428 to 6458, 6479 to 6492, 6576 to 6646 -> -0.01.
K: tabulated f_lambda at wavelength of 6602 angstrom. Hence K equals 63.3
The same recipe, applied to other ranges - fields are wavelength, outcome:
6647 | 64.6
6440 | 60.9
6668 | 63.3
